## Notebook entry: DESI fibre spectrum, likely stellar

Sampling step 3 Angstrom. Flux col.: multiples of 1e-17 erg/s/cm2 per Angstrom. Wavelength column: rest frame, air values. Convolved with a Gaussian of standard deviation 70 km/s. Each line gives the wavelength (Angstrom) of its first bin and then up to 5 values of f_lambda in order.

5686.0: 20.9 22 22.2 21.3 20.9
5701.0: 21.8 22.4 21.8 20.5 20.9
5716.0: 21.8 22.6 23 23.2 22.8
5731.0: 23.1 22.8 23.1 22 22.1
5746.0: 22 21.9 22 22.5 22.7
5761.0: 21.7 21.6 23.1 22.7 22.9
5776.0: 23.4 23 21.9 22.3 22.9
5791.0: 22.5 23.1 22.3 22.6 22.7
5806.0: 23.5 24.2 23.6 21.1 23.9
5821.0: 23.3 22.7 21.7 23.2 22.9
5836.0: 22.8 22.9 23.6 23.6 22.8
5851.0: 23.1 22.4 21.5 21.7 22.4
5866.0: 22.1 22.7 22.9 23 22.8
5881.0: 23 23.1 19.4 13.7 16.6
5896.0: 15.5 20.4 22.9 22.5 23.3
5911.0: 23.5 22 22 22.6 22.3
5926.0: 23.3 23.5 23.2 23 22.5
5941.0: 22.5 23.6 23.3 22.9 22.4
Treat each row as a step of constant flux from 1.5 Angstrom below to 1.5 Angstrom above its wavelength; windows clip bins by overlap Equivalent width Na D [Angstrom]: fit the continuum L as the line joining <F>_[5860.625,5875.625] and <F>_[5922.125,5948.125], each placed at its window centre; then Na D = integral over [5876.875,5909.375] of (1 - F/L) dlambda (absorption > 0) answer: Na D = 3.5 Angstrom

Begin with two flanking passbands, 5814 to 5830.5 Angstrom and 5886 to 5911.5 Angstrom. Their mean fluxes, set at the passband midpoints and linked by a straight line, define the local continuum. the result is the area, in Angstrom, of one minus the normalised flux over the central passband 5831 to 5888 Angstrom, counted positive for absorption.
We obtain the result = -3.85 Angstrom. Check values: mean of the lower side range 22.7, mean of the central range 22.6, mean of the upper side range 19.6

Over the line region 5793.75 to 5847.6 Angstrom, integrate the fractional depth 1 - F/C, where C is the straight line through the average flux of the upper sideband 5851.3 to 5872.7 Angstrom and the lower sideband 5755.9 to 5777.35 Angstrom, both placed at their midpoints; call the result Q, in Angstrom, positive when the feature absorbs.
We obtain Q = -1.4 Angstrom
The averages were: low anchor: 22.6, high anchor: 22.3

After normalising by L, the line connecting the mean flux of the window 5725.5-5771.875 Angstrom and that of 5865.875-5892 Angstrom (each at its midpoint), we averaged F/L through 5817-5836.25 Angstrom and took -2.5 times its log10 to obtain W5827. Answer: -0.06 mag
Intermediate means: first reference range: 22.4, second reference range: 21.3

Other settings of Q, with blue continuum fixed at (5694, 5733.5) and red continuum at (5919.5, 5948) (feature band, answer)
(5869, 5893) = 1.9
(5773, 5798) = -0.4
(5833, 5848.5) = -0.4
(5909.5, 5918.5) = 0.2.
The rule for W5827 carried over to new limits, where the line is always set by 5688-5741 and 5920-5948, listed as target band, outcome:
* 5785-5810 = -0.02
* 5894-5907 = 0.13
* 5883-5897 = 0.29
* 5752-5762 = 0.00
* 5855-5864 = 0.04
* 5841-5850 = -0.03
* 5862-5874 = 0.01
